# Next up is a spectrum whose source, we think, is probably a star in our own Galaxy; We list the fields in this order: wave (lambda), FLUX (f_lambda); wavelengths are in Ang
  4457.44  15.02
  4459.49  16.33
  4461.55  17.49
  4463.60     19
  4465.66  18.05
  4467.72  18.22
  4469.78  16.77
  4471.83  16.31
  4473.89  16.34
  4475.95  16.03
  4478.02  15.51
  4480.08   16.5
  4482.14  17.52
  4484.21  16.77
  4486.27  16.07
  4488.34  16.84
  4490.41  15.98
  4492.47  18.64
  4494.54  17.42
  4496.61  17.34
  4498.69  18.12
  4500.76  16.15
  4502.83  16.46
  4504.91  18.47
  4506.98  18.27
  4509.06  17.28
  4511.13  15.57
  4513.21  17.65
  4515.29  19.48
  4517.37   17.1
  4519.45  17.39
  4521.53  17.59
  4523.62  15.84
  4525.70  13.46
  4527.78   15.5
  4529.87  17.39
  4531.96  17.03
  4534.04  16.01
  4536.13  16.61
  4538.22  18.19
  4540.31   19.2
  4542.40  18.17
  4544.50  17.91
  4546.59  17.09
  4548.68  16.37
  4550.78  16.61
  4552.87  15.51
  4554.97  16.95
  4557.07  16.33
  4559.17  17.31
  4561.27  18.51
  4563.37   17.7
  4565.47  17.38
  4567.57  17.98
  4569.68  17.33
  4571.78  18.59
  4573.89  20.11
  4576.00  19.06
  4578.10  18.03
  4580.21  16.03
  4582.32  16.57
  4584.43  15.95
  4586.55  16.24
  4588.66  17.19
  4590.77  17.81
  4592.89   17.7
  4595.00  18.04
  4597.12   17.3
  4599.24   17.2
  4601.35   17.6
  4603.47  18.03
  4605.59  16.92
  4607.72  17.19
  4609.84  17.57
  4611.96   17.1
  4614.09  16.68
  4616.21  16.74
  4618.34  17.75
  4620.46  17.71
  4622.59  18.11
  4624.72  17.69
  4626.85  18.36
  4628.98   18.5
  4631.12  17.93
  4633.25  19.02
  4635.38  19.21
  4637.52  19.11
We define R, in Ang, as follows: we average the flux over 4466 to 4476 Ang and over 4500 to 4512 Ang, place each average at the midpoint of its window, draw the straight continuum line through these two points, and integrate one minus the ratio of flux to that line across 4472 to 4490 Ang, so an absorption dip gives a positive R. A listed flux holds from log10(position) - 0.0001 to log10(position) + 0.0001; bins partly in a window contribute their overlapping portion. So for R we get 0.6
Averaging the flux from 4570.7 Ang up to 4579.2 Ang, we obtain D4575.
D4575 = 18.9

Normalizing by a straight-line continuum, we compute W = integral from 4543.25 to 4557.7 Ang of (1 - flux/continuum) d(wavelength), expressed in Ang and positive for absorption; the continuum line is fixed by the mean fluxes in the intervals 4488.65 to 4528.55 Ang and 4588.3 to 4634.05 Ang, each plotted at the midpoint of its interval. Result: 0.5 Ang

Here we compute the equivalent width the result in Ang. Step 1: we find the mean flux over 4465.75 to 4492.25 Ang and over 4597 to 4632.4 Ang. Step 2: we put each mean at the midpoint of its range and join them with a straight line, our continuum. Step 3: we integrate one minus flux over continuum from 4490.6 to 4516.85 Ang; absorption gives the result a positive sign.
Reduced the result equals -1.03 Ang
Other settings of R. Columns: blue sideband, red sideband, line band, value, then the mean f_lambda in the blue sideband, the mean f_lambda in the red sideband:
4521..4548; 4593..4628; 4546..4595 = -0.4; 16.9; 17.5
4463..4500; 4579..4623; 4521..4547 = 0.3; 17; 17.2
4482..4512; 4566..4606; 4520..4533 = 0.8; 17.1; 17.6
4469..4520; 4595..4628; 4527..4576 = -0.5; 17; 17.5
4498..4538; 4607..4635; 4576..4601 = 0.4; 16.9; 17.8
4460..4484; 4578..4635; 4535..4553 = -0.1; 17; 17.5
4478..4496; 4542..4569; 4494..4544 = -0.4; 16.9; 17.2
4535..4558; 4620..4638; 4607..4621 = 0.7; 17.2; 18.4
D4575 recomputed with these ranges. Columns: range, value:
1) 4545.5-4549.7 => 16.8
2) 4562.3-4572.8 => 17.8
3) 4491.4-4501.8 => 17.5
